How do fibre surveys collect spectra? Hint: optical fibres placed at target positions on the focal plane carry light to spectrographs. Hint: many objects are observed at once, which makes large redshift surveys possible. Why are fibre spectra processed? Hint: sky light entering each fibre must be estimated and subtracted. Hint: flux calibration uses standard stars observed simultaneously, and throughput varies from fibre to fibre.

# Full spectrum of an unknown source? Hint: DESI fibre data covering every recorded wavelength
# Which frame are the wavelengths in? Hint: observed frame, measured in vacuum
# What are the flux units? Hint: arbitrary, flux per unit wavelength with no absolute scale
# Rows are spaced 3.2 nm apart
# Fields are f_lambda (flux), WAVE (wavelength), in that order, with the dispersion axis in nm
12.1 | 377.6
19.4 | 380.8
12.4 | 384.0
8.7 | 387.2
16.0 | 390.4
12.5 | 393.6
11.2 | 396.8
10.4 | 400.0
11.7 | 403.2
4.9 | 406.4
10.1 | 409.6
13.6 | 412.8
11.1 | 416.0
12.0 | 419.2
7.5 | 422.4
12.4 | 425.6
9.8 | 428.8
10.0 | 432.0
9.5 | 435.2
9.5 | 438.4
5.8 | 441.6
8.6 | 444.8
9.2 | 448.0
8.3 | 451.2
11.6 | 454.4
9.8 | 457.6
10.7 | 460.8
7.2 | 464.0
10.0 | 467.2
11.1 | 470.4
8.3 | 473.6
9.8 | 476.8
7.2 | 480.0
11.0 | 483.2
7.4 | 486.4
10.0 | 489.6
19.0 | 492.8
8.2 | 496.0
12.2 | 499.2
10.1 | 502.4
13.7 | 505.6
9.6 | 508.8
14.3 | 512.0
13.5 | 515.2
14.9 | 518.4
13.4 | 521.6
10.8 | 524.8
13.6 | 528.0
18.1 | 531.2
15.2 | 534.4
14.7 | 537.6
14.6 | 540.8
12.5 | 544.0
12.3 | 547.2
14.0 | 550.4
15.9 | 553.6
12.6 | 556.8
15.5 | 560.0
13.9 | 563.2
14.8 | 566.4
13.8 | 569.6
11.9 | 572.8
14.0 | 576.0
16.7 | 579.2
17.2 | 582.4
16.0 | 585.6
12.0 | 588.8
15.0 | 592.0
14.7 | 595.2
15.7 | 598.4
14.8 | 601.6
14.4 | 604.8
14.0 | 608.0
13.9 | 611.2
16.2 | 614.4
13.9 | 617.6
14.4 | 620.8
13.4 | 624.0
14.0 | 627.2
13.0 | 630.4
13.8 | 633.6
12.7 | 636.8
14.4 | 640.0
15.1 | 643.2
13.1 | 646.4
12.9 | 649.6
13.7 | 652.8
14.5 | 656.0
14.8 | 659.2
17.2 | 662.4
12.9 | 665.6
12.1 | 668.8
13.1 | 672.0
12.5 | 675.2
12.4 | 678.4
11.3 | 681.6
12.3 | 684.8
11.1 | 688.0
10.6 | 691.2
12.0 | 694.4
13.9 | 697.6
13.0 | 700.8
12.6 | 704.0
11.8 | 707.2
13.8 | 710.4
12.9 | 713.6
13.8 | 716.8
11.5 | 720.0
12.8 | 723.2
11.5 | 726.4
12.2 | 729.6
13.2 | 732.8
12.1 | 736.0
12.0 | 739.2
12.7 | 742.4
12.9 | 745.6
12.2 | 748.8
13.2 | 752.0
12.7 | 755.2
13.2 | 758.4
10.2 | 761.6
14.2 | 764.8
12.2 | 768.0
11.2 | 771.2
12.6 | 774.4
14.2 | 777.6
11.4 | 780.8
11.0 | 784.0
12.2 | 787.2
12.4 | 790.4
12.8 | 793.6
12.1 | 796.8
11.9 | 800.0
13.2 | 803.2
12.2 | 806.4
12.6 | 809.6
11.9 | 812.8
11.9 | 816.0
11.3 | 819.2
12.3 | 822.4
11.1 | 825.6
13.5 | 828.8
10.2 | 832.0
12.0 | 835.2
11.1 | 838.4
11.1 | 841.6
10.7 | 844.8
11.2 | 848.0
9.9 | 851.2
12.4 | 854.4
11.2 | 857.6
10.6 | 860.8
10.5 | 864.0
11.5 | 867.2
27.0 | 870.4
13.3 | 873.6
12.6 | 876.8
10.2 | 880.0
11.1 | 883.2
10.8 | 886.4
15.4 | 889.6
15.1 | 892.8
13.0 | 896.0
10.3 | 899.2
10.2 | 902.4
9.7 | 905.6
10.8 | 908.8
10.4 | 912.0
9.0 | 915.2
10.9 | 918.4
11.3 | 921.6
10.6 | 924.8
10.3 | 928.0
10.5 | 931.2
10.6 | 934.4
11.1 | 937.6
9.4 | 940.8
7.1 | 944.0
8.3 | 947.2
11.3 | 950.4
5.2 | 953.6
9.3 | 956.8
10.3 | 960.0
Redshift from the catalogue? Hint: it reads 0.32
